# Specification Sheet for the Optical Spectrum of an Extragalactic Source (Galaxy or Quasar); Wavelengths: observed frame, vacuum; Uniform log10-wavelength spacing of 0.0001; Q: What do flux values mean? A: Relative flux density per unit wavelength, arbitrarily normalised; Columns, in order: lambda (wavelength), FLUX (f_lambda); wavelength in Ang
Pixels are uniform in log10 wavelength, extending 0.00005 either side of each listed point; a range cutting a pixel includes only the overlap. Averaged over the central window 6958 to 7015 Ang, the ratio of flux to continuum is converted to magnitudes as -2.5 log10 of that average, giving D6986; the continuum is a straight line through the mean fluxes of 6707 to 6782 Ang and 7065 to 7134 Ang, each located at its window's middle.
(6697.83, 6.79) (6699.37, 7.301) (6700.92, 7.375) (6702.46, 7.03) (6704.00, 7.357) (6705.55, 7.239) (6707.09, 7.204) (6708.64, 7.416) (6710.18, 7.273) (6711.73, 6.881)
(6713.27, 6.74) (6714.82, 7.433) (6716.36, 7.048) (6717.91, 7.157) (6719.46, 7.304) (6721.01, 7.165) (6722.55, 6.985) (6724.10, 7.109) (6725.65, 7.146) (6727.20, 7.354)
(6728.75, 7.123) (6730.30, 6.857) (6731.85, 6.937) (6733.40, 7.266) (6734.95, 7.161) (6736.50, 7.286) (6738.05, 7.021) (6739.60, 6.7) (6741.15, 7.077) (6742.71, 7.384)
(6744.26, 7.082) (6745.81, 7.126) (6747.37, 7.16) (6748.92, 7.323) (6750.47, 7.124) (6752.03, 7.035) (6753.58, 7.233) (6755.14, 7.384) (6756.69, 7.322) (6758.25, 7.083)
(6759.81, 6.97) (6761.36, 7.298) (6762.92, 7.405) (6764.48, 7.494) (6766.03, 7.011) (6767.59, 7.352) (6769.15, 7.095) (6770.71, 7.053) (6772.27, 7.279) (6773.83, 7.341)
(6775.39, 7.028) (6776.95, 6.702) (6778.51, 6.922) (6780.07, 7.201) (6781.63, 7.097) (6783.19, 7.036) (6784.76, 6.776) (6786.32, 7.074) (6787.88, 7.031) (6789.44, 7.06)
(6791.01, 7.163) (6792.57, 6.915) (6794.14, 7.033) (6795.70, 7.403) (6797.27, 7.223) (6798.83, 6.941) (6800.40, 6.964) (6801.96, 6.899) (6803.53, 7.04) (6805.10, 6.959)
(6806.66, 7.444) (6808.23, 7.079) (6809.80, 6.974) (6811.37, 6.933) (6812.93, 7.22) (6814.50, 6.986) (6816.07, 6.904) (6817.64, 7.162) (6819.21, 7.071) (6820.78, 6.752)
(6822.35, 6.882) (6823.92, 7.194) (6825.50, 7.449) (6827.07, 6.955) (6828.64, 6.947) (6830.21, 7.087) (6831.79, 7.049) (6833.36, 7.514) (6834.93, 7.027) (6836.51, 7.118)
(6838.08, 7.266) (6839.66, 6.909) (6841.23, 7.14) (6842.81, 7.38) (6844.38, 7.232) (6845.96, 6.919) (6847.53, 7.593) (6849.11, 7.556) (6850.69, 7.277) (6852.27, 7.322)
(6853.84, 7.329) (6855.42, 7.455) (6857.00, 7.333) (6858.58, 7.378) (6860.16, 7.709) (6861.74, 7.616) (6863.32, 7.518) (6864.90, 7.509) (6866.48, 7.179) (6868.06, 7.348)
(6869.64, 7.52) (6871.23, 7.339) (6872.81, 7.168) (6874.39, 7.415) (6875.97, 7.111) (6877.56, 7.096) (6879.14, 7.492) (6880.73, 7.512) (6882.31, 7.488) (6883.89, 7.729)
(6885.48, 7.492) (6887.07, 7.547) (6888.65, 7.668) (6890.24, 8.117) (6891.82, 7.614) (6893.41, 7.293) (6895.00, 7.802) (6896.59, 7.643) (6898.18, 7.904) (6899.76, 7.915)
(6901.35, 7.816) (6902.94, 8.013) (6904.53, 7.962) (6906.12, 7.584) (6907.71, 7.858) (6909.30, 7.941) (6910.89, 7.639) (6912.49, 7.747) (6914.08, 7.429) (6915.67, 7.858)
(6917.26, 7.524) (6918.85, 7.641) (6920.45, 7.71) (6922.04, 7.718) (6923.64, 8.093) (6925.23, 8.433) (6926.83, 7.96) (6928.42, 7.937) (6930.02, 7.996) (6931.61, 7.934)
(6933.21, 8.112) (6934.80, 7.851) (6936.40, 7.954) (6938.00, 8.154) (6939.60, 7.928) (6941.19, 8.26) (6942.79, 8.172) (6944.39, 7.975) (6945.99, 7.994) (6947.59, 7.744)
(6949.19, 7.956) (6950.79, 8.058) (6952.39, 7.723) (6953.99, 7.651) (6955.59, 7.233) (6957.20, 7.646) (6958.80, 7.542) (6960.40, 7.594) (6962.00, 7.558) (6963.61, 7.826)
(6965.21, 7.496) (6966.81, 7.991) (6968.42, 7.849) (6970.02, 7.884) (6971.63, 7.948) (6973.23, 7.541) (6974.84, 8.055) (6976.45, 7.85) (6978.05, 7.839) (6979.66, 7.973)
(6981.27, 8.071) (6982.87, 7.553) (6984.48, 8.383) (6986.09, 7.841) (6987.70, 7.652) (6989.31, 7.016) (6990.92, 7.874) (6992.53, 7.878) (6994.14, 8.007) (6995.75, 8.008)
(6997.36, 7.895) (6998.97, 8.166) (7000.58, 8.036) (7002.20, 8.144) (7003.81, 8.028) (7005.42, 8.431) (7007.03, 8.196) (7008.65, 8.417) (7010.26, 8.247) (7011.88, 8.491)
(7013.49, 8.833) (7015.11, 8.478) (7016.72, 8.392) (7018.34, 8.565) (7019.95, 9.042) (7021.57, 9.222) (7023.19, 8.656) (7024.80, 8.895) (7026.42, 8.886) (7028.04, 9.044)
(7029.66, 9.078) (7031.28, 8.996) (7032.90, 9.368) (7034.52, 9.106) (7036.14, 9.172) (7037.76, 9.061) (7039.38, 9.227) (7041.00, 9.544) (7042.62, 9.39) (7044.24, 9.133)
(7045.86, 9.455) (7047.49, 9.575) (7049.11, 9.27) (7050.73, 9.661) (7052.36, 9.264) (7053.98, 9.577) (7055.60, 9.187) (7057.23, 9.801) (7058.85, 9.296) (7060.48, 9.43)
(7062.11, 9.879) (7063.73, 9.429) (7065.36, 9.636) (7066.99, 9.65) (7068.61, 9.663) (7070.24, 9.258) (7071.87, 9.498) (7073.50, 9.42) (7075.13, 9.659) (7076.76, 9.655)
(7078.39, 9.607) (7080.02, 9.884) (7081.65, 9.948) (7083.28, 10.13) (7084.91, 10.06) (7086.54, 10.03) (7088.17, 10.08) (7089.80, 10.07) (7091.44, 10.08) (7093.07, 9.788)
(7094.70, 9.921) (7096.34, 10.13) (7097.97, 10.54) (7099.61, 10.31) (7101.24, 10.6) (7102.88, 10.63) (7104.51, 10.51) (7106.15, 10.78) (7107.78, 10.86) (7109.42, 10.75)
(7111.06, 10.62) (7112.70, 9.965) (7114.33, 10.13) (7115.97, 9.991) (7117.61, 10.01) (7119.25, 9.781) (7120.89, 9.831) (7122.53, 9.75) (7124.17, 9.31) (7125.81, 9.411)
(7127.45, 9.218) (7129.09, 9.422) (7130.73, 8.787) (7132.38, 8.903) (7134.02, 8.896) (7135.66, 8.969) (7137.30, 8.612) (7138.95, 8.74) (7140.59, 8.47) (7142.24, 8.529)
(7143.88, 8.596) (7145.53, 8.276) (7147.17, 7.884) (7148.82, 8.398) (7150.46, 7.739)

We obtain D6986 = 0.14 mag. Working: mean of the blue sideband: 7.15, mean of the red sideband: 9.9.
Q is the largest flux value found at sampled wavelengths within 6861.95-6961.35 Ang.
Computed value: 8.433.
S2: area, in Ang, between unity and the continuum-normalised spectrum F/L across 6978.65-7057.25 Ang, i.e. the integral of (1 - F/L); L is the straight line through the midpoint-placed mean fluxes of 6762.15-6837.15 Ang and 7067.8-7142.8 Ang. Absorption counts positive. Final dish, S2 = 3.2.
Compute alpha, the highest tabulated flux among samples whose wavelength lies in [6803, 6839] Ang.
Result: 7.514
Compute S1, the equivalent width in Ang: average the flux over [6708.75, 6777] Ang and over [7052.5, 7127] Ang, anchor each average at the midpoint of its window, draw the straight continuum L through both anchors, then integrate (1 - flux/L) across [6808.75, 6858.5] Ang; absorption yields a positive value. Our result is 4.5 Ang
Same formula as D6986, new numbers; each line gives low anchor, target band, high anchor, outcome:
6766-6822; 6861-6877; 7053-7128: 0.059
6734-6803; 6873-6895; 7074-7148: 0.067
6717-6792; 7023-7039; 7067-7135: 0.034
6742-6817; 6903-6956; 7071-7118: 0.089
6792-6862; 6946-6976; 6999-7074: 0.085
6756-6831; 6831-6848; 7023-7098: 0.047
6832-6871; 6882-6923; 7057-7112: 0.027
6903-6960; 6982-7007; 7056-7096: 0.097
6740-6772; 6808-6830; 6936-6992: 0.052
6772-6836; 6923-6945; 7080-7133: 0.036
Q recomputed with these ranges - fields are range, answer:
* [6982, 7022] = 9.222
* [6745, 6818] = 7.494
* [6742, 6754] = 7.384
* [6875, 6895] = 8.117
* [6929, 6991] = 8.383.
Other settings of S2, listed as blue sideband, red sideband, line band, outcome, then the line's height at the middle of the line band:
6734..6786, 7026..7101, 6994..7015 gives 2.0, 9.12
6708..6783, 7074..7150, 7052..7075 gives -0.5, 9.32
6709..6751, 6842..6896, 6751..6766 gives -0.1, 7.19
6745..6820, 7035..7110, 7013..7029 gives 0.9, 9.31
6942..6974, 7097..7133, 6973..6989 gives 0.5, 8.1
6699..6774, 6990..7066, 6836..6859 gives 1.6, 7.82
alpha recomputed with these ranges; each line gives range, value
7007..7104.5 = 10.63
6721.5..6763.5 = 7.405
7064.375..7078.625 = 9.663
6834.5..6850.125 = 7.593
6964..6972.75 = 7.991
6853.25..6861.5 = 7.709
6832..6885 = 7.729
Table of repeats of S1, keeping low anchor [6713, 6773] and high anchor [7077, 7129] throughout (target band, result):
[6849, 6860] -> 0.9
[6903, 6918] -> 1.4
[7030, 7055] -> 0.7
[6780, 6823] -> 3.3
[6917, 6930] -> 1.1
